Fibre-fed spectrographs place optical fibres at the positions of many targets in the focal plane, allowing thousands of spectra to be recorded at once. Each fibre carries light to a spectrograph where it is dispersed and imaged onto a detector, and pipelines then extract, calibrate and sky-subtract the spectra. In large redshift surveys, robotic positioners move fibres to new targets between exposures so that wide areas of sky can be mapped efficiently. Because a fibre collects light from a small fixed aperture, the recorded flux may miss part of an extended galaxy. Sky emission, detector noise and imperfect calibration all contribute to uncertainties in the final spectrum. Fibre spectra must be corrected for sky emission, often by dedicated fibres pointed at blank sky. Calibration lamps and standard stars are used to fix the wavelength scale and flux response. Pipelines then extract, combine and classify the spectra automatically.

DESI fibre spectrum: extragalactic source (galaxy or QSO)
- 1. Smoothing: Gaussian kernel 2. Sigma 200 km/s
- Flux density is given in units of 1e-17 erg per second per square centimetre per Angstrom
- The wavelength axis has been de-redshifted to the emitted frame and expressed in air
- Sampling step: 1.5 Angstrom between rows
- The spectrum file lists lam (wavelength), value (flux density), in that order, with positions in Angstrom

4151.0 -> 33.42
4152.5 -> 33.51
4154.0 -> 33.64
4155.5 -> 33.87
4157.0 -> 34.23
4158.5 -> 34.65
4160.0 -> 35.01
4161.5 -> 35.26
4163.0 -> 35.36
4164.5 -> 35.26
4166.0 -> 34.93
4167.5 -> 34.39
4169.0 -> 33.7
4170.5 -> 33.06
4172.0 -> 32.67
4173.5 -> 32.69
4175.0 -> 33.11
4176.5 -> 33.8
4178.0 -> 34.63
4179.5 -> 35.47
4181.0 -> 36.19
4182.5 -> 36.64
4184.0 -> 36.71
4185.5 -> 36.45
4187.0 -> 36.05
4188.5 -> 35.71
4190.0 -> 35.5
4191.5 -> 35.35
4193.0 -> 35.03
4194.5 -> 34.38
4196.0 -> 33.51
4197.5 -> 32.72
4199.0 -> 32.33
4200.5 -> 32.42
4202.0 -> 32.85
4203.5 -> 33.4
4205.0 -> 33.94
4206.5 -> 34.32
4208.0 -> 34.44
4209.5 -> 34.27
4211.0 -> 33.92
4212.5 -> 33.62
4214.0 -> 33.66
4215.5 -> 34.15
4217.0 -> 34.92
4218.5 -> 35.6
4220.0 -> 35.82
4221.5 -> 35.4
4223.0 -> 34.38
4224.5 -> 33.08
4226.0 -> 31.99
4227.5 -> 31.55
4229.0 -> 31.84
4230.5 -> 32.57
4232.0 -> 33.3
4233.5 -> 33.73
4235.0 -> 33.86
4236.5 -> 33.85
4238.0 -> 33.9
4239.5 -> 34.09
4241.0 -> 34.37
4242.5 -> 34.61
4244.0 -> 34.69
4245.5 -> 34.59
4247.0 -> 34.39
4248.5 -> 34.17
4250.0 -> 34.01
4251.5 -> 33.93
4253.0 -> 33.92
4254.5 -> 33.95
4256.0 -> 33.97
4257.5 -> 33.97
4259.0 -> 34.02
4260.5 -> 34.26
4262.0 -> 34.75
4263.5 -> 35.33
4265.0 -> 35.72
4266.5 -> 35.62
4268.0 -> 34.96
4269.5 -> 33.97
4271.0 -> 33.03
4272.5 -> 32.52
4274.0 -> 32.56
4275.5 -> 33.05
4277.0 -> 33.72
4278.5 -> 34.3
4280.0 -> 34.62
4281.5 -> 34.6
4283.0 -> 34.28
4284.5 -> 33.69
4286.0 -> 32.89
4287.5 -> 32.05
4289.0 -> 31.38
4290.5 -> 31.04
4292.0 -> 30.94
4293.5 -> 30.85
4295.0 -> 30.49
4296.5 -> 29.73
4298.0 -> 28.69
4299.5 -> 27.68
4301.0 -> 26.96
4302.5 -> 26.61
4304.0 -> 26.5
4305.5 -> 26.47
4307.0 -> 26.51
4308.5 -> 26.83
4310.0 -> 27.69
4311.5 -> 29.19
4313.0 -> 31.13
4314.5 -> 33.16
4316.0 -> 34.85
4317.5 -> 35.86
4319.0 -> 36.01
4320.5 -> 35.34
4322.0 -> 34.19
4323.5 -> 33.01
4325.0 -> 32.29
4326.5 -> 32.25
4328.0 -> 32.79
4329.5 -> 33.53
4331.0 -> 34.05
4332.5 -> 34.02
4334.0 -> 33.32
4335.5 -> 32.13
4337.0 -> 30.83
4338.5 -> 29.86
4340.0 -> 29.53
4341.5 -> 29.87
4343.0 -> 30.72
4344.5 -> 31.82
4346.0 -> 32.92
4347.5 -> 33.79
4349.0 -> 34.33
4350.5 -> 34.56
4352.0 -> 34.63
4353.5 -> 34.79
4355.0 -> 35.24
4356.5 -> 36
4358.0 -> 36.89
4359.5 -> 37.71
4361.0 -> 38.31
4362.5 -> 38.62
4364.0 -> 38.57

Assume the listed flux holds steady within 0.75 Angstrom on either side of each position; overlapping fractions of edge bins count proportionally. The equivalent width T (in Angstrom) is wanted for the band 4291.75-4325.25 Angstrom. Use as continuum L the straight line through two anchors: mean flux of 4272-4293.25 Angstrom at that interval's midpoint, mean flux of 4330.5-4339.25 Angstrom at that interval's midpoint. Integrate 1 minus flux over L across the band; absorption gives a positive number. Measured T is 2.2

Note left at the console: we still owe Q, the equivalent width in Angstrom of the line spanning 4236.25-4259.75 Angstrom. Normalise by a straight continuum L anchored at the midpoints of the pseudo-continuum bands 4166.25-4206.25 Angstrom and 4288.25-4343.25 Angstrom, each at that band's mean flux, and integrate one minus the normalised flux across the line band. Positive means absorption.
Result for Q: -1.0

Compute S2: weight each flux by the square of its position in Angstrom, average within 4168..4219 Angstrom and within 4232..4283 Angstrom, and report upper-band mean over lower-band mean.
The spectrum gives 1.03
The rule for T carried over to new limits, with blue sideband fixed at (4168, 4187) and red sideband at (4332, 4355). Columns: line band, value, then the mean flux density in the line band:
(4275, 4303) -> 1.49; 31.5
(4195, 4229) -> 0.50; 33.7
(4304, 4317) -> 1.39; 29.4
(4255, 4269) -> -0.47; 34.7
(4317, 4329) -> -0.41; 33.9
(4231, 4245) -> -0.06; 34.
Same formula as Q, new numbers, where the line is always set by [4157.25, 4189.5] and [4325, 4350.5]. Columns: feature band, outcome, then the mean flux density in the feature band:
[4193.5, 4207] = 0.4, 33.3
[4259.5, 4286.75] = -0.7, 34.1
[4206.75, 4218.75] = 0.0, 34.3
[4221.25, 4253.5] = 0.1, 33.7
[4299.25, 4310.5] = 2.0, 26.9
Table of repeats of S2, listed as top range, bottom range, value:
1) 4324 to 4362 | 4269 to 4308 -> 1.11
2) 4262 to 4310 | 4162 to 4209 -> 0.96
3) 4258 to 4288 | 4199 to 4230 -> 1.04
